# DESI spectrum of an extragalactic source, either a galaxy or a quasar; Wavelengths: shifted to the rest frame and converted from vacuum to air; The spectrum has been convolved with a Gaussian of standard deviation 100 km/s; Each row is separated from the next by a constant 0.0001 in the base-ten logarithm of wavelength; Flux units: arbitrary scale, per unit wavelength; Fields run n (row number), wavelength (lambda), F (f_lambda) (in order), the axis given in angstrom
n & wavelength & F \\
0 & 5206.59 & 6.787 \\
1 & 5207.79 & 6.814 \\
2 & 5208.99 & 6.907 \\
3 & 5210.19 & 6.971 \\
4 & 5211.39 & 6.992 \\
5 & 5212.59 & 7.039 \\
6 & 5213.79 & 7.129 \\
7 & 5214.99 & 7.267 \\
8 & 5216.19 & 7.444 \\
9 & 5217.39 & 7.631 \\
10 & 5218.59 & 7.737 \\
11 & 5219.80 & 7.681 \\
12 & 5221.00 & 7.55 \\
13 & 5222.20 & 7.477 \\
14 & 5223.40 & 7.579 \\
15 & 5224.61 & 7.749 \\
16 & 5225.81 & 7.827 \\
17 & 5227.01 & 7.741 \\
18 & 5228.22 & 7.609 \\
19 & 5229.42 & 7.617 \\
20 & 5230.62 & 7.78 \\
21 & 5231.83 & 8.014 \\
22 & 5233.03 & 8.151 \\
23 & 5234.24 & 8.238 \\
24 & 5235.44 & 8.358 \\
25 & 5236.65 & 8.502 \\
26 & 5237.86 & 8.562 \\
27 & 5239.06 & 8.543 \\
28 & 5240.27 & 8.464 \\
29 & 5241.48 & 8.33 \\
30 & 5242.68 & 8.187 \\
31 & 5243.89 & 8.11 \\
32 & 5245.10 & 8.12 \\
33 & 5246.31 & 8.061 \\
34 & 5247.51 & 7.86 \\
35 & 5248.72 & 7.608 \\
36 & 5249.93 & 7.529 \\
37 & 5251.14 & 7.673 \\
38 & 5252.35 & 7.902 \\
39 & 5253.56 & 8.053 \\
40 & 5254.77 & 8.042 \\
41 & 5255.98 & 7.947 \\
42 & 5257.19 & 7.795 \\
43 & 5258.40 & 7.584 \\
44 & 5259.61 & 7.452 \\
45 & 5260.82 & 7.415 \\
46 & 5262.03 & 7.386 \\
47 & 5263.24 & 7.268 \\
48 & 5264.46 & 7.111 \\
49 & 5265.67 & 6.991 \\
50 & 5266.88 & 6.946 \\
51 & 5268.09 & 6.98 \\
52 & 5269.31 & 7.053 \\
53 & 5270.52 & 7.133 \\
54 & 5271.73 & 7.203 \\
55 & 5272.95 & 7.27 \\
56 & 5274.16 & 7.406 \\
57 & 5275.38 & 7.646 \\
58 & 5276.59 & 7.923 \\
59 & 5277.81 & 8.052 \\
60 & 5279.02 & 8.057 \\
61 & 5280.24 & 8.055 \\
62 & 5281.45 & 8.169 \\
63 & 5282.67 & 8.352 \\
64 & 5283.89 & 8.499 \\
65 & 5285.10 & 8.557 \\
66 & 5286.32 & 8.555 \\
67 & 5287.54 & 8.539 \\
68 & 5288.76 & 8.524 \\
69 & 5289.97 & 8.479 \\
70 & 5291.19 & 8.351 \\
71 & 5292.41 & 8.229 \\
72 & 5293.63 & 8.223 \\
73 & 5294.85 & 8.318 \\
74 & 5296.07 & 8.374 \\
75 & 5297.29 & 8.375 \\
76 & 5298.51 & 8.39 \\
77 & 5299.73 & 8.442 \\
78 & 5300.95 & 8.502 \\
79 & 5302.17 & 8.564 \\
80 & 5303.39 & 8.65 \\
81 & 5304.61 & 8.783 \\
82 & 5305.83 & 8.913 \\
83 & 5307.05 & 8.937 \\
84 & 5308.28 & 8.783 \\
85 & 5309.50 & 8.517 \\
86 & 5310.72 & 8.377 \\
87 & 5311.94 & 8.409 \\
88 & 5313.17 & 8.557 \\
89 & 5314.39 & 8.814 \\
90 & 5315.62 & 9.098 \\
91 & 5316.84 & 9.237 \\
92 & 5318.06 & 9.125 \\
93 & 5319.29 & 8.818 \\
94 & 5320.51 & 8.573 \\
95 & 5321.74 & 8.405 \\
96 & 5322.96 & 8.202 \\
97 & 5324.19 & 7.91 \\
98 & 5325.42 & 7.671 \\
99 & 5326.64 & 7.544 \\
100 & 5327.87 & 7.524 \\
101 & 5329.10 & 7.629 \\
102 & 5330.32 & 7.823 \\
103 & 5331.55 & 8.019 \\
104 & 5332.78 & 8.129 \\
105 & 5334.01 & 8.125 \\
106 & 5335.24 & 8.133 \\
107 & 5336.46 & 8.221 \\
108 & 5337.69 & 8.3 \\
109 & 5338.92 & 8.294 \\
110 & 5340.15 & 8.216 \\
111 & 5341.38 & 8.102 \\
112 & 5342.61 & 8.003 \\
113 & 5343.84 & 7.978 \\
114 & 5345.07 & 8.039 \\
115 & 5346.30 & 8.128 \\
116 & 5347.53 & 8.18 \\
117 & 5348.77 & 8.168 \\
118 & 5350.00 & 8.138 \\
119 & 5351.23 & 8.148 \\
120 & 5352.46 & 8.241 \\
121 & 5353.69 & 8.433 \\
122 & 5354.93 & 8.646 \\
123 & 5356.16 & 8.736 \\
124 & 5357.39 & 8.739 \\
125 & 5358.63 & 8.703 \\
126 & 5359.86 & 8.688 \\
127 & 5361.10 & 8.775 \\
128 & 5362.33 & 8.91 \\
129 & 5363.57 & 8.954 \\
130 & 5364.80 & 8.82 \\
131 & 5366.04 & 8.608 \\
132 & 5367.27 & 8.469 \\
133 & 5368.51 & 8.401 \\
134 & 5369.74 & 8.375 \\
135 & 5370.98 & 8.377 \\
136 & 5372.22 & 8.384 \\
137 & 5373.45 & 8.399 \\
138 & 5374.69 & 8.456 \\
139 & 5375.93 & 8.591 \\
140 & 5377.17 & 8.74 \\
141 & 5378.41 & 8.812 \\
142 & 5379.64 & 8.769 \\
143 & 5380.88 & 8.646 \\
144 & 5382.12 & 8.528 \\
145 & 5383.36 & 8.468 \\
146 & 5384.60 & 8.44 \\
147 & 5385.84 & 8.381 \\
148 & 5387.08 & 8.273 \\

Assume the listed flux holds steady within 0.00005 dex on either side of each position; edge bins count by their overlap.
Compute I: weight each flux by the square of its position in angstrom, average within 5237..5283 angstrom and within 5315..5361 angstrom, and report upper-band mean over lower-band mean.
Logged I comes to 1.1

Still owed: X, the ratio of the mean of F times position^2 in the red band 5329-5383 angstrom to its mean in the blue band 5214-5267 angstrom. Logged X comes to 1.13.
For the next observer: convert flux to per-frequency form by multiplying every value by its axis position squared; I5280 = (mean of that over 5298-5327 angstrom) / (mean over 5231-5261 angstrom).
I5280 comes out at 1.1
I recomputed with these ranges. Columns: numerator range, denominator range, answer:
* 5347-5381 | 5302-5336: 1.03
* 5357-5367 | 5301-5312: 1.03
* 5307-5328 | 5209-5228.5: 1.18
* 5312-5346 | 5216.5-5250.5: 1.08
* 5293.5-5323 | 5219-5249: 1.11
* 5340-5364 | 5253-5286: 1.13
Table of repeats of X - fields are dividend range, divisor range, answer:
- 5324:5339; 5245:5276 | 1.09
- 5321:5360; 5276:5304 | 1.00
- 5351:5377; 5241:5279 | 1.17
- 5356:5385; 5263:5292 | 1.14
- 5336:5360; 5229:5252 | 1.07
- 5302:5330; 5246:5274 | 1.16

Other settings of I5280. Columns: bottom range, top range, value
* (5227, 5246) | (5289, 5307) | 1.07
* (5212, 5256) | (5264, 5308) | 1.05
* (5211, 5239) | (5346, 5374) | 1.15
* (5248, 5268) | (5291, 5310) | 1.15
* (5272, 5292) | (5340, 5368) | 1.06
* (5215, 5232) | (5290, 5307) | 1.14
